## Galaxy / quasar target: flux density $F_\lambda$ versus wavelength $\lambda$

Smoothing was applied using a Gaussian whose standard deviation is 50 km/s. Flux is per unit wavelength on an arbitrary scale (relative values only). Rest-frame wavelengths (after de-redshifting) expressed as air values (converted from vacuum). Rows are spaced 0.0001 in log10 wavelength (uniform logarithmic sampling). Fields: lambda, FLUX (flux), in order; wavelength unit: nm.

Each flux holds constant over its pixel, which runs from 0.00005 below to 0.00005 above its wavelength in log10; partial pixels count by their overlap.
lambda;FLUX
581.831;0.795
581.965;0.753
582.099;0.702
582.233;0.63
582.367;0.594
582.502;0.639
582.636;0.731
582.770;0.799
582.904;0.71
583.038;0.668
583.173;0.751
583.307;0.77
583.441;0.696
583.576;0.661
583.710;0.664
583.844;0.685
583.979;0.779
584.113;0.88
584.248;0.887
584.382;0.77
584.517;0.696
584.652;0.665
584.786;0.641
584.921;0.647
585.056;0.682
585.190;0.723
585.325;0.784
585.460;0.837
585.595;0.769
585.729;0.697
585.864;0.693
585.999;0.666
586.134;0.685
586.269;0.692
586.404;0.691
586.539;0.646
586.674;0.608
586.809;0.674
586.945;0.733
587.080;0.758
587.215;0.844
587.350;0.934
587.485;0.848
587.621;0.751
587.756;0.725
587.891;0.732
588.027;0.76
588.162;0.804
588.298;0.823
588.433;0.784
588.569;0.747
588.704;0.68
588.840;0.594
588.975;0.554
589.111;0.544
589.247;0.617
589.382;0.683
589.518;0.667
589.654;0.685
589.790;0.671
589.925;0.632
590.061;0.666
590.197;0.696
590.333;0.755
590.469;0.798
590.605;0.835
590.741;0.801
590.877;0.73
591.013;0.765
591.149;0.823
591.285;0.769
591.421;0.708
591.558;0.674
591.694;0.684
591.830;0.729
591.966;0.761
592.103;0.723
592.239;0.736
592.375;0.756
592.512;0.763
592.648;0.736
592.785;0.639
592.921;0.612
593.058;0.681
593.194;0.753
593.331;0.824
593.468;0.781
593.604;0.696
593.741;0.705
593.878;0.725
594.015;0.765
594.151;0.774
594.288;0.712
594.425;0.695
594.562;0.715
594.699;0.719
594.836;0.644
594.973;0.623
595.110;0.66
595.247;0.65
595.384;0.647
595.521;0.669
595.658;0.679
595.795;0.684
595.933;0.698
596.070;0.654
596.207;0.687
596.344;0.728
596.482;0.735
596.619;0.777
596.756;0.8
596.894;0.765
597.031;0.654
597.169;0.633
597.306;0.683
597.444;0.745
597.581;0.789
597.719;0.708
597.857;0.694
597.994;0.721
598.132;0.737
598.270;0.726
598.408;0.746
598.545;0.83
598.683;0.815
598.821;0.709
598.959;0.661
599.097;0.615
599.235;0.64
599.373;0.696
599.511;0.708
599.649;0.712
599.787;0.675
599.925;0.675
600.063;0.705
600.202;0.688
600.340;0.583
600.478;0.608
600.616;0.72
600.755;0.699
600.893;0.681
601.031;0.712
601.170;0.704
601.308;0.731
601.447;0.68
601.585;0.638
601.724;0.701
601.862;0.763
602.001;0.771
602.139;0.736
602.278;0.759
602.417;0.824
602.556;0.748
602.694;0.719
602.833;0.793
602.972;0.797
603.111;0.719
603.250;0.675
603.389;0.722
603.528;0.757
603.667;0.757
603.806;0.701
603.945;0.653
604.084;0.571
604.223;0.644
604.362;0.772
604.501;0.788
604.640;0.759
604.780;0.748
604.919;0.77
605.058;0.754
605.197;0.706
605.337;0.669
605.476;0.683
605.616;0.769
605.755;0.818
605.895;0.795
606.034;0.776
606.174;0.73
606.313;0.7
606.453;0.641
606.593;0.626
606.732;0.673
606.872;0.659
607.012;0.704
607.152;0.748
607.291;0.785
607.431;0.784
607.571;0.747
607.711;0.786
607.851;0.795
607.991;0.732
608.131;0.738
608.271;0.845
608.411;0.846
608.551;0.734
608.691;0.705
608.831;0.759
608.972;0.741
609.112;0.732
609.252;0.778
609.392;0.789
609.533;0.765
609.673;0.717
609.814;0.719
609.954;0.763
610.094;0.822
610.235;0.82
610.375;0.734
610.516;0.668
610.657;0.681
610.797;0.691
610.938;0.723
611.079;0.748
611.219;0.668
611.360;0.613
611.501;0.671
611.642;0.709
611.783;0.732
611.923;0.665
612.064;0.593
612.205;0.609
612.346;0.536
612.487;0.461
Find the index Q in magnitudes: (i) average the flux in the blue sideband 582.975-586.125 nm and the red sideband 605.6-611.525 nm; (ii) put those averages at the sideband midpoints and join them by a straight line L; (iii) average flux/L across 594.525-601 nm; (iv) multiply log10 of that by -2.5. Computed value 0.05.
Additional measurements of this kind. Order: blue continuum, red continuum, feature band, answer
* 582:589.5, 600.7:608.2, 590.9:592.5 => -0.03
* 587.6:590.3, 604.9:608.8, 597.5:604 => 0.01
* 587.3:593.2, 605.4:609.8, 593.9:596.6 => 0.05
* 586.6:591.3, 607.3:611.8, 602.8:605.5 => 0.03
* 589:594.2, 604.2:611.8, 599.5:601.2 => 0.07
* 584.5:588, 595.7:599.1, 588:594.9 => 0.01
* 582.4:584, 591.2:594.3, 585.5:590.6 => 0.01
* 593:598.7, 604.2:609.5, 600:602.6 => 0.03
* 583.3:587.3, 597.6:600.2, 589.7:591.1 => -0.03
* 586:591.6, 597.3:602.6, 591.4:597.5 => 0.01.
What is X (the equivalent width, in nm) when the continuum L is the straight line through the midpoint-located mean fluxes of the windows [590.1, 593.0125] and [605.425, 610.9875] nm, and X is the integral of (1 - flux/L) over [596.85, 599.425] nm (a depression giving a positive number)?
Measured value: 0.09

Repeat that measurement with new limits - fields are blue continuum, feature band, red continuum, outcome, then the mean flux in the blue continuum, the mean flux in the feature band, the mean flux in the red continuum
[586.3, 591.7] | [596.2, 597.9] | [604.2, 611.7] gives 0.01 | 0.723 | 0.725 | 0.737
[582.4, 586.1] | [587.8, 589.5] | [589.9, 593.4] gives 0.09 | 0.724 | 0.693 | 0.734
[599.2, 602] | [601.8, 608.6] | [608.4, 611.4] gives -0.25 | 0.689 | 0.739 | 0.736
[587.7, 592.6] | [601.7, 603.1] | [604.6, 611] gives -0.05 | 0.719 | 0.761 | 0.742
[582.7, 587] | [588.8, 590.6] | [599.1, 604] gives 0.12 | 0.717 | 0.666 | 0.709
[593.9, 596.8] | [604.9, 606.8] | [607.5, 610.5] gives 0.07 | 0.7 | 0.721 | 0.763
